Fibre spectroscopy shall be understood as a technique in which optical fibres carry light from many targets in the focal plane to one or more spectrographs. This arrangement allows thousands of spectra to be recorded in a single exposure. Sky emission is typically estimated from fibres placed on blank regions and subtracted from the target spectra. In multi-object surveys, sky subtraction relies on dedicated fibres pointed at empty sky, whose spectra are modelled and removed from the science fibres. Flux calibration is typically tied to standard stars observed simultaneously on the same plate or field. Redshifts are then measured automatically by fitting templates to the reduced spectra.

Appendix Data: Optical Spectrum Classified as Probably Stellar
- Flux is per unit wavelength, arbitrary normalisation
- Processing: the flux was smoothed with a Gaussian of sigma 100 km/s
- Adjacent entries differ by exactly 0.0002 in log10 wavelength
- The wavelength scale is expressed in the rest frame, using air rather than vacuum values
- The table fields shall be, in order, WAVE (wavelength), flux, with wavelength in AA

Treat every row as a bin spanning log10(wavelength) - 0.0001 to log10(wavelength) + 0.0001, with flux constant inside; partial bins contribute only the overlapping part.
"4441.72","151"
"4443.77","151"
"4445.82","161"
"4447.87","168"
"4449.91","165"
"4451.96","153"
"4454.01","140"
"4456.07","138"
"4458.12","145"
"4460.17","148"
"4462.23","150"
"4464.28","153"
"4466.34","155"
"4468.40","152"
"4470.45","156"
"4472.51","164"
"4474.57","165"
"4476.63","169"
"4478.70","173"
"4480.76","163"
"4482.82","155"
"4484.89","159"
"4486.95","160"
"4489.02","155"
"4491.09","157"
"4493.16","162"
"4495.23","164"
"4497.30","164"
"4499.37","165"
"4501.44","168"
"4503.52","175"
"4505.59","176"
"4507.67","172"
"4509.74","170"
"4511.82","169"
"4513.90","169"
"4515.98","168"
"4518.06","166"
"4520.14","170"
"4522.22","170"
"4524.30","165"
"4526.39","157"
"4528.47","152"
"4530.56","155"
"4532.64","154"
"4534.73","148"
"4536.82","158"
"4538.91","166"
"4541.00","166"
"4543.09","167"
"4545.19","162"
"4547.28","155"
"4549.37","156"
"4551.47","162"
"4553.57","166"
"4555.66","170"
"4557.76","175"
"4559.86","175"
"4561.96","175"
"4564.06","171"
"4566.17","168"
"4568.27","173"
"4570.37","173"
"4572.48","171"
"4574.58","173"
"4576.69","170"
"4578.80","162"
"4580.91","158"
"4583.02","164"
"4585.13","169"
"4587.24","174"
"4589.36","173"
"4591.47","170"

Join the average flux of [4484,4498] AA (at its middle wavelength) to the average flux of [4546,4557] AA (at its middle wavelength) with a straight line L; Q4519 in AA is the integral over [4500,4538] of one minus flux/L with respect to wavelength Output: -0.8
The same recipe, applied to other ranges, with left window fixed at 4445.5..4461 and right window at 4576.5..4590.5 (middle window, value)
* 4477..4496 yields -0.65 AA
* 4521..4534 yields 0.14 AA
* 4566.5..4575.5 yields -0.36 AA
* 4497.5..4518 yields -1.50 AA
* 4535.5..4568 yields -0.56 AA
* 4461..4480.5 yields -0.72 AA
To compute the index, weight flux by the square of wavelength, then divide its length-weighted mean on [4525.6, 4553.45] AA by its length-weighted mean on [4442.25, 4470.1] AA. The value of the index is 1.08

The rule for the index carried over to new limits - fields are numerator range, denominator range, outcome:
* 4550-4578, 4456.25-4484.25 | 1.13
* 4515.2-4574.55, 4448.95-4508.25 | 1.07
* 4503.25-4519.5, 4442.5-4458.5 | 1.15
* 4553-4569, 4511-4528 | 1.05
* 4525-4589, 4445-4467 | 1.13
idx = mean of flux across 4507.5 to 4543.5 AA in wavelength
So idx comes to 163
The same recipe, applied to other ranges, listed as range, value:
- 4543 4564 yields 166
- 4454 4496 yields 157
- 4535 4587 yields 167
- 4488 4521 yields 167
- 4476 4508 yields 165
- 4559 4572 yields 172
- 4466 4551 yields 163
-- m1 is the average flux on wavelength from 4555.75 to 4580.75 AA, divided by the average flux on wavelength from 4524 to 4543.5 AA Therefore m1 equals 1.08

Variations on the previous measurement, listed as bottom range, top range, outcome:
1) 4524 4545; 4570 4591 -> 1.06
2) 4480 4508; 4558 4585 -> 1.04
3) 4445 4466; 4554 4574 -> 1.13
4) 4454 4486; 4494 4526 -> 1.08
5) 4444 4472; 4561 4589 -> 1.11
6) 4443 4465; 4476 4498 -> 1.06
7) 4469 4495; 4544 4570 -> 1.04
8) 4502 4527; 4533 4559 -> 0.96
